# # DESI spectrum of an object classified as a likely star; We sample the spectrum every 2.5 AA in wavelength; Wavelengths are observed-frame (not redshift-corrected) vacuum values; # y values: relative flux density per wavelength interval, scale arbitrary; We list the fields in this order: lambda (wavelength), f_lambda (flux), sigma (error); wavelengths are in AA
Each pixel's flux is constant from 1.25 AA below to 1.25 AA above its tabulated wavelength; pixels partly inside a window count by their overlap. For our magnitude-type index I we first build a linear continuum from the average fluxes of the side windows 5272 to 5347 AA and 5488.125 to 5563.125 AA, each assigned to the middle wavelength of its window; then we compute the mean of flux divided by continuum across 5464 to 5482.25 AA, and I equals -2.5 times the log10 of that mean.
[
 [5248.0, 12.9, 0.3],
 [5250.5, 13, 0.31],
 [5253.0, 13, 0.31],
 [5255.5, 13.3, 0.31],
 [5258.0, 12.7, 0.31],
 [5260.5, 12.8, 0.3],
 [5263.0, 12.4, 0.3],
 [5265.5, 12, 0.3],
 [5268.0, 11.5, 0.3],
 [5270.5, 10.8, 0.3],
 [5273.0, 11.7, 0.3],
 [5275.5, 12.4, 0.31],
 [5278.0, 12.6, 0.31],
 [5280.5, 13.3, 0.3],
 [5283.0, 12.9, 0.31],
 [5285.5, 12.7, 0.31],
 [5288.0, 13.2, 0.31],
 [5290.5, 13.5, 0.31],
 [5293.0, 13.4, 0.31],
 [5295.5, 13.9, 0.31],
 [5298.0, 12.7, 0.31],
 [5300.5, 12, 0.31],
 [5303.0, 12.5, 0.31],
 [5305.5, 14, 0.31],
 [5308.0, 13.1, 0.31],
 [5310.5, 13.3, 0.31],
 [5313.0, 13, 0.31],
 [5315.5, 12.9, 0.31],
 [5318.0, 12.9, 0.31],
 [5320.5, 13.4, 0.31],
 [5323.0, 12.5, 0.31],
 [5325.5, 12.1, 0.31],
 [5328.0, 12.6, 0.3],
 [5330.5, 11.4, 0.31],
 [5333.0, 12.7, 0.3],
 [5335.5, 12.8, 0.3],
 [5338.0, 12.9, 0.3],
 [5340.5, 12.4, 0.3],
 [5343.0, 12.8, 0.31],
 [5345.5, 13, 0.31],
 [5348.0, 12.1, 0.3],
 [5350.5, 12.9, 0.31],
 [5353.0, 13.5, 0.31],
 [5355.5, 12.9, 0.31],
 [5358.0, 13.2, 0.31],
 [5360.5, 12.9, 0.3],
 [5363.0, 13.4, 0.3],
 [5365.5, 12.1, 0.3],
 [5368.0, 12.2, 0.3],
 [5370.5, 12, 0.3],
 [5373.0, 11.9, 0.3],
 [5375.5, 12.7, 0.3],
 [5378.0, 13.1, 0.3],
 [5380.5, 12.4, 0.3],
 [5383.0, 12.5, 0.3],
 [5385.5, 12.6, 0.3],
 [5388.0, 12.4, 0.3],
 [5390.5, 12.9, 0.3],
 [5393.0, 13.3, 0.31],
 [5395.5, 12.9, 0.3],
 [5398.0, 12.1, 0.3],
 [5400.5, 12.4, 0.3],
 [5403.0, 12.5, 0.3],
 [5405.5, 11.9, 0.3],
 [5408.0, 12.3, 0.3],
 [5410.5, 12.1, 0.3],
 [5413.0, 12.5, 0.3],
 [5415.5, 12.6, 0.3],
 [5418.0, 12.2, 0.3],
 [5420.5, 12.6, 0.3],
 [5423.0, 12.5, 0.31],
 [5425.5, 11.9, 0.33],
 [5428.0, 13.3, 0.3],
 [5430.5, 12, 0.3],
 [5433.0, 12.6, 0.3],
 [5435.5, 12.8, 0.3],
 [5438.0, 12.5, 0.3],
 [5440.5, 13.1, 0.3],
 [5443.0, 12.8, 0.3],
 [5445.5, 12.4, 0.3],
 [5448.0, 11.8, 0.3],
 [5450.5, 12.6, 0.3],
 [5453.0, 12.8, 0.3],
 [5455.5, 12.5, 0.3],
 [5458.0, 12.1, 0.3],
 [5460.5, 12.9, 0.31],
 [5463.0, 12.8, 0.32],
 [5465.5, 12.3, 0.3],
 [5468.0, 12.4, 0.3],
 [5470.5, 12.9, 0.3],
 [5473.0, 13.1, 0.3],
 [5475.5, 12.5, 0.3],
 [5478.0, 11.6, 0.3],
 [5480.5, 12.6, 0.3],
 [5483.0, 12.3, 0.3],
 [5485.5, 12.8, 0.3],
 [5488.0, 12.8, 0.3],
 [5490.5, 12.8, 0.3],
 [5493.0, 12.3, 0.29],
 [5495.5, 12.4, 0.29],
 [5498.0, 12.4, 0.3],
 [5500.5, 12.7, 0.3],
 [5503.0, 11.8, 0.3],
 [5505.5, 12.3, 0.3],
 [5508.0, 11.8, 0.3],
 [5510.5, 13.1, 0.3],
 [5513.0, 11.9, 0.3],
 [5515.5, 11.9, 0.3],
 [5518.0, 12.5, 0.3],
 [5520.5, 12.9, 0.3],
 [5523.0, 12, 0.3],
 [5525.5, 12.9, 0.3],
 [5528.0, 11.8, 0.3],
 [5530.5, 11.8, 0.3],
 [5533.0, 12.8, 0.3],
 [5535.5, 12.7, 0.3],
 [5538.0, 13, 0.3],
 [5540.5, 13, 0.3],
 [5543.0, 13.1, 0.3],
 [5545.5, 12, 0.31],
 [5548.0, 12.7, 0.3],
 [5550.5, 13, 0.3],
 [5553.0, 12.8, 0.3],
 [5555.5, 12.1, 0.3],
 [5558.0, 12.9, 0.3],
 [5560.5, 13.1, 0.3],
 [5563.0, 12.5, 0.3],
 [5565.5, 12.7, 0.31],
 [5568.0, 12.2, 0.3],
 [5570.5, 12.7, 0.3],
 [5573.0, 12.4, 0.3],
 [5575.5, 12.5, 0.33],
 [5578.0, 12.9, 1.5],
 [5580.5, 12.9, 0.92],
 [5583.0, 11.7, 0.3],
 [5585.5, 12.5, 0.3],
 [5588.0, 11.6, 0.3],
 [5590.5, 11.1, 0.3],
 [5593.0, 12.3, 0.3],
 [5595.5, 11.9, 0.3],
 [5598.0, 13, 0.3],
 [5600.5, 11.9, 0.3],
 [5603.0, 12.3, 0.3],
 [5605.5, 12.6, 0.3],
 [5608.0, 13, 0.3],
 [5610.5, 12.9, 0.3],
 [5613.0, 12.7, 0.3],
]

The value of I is 0.01 mag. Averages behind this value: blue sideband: 12.8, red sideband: 12.5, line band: 12.5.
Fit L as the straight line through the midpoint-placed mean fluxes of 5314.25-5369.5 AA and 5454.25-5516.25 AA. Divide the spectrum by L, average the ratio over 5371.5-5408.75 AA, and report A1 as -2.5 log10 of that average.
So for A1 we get 0.008 mag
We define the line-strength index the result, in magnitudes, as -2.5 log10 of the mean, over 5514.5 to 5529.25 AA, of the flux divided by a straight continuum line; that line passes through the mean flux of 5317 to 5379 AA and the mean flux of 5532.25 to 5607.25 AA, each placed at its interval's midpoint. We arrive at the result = 0.017 mag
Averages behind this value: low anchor 12.7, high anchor 12.5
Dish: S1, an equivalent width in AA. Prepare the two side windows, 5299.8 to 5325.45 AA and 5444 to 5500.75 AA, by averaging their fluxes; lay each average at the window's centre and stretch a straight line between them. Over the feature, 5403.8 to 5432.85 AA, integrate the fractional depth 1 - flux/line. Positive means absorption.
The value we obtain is 0.7 AA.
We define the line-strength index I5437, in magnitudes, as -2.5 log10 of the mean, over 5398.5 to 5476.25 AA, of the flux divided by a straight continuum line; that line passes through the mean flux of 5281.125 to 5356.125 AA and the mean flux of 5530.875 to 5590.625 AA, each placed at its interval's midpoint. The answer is 0.02 mag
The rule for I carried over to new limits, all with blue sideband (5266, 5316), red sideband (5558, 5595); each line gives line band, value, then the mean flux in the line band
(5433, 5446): -0.01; 12.7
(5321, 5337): 0.03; 12.4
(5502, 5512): 0.02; 12.3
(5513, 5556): -0.01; 12.5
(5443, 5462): 0.01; 12.5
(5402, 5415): 0.03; 12.3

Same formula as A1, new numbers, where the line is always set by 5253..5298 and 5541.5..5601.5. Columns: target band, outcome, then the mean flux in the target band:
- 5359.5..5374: 0.02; 12.4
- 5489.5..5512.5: 0.01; 12.4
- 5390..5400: -0.02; 12.8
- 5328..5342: 0.01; 12.5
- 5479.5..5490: -0.01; 12.6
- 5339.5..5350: 0.00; 12.6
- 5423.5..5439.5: 0.00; 12.5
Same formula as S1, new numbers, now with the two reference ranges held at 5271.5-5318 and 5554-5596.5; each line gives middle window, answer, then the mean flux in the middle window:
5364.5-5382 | 0.6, 12.3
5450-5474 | -0.1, 12.6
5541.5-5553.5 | -0.3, 12.7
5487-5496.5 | 0.0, 12.6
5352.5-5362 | -0.2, 13.1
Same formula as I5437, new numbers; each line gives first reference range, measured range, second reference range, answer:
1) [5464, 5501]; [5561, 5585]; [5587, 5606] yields -0.03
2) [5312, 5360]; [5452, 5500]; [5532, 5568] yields 0.02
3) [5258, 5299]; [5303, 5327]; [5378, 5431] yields -0.03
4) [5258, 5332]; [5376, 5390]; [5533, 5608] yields 0.00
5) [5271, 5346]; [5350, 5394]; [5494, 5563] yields 0.00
